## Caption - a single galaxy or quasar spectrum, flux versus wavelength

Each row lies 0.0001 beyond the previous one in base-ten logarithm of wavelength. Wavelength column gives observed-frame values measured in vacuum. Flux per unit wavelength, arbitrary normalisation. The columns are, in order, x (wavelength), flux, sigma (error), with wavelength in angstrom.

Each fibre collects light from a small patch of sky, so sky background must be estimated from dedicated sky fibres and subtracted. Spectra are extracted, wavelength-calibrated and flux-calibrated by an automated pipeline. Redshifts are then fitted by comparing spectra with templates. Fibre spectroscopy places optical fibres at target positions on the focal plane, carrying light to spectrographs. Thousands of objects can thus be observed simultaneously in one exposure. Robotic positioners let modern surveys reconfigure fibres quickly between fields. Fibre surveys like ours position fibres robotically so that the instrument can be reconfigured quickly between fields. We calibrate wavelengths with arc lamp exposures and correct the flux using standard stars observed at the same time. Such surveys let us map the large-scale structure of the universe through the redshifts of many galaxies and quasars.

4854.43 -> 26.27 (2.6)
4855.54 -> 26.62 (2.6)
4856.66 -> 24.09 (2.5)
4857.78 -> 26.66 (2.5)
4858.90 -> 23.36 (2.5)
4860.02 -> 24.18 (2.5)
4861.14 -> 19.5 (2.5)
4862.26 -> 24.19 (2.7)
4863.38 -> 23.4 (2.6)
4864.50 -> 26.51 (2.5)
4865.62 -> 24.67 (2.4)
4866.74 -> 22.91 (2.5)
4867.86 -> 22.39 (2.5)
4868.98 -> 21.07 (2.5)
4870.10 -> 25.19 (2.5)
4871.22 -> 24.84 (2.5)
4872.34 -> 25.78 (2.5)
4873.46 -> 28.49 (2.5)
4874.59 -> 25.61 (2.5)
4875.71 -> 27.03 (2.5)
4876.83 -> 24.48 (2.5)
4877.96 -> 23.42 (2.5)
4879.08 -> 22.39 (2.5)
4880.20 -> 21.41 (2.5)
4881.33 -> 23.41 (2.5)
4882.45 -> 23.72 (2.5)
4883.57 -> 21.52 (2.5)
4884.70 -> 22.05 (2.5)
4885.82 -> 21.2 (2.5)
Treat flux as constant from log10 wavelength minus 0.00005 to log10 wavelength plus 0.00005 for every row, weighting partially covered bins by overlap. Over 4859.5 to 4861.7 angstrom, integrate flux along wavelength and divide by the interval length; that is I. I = 21.8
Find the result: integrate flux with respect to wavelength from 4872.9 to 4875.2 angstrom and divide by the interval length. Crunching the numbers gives 27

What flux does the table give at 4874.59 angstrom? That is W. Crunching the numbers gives 25.61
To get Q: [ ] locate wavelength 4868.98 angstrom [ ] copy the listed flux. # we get 21.07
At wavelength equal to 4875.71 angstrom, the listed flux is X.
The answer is 27.03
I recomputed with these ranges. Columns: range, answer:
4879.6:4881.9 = 22.4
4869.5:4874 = 26.1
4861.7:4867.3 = 24.3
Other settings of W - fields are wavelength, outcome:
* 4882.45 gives 23.72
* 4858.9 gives 23.36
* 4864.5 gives 26.51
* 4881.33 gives 23.41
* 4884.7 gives 22.05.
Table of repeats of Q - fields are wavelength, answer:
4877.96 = 23.42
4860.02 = 24.18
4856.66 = 24.09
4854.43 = 26.27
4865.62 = 24.67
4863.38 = 23.4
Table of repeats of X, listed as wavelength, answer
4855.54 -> 26.62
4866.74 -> 22.91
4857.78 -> 26.66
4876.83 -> 24.48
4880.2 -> 21.41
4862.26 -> 24.19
